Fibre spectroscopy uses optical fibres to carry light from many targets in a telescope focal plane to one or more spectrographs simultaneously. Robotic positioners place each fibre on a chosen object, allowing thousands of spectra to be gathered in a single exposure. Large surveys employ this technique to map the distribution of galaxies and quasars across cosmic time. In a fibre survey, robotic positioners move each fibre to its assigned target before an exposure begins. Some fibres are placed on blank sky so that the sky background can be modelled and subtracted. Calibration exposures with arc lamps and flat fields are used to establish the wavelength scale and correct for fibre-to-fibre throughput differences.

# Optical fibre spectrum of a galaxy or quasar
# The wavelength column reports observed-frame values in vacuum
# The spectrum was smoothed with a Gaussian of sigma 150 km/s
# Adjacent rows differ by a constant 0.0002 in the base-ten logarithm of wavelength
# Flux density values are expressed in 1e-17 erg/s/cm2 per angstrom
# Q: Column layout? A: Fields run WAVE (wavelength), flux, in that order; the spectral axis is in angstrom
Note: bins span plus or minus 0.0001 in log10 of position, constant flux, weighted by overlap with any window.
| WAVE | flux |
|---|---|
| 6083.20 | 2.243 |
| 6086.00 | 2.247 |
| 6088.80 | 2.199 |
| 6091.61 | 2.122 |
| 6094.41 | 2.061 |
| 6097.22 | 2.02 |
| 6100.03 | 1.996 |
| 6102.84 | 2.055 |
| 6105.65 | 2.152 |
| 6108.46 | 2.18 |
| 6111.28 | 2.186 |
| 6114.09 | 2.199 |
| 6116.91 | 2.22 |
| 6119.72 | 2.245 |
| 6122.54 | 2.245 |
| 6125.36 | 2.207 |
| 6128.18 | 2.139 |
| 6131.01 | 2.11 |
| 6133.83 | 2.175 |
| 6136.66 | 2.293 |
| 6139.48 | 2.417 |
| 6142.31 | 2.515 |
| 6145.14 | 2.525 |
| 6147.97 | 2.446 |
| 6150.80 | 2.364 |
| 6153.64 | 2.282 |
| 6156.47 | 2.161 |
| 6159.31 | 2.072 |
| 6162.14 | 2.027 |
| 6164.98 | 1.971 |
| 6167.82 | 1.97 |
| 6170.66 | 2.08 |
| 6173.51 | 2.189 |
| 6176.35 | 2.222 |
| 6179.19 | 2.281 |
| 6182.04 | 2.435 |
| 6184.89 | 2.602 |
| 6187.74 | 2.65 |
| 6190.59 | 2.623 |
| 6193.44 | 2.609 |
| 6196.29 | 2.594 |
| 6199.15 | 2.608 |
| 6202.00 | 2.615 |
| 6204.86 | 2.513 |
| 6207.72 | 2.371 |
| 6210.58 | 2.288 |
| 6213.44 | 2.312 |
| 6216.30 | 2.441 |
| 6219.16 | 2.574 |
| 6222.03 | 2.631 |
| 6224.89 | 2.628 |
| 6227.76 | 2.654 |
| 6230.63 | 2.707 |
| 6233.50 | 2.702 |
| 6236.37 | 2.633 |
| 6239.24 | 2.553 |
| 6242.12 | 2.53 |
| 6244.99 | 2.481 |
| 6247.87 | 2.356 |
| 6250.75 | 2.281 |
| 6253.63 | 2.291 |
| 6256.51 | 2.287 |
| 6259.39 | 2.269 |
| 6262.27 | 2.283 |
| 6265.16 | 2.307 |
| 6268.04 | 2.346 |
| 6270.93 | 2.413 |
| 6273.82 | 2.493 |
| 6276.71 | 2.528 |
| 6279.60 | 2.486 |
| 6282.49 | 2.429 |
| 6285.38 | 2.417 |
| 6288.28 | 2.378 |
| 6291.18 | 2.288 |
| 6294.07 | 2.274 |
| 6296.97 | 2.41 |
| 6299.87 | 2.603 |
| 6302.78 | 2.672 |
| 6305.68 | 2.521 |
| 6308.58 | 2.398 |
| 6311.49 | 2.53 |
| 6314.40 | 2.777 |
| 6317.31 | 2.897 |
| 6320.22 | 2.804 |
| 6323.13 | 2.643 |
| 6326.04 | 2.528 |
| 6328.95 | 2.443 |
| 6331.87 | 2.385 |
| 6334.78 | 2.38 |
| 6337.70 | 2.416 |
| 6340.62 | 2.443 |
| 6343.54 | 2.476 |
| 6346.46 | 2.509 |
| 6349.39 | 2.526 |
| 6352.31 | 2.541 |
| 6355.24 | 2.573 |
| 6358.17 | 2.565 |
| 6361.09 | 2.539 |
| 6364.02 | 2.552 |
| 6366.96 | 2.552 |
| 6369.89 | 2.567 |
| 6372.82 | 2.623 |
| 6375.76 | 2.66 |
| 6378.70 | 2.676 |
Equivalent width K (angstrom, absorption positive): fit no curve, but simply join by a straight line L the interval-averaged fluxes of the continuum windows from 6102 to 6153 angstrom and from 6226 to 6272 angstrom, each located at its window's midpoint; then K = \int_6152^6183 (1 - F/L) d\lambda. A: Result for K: 2.3 angstrom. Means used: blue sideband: 2.26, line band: 2.15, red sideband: 2.44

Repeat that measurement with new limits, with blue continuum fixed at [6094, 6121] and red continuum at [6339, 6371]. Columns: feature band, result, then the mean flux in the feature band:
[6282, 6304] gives -0.01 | 2.43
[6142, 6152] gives -1.19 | 2.46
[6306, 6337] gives -1.21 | 2.57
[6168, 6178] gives 0.43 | 2.14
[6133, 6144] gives -0.91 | 2.36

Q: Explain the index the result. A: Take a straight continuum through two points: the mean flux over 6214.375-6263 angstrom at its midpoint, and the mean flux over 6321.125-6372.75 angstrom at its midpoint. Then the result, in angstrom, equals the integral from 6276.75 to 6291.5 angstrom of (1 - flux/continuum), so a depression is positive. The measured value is 0.5 angstrom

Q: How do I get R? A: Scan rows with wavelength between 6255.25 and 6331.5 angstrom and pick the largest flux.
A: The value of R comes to 2.897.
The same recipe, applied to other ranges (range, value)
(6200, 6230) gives 2.654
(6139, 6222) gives 2.65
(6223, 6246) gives 2.707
